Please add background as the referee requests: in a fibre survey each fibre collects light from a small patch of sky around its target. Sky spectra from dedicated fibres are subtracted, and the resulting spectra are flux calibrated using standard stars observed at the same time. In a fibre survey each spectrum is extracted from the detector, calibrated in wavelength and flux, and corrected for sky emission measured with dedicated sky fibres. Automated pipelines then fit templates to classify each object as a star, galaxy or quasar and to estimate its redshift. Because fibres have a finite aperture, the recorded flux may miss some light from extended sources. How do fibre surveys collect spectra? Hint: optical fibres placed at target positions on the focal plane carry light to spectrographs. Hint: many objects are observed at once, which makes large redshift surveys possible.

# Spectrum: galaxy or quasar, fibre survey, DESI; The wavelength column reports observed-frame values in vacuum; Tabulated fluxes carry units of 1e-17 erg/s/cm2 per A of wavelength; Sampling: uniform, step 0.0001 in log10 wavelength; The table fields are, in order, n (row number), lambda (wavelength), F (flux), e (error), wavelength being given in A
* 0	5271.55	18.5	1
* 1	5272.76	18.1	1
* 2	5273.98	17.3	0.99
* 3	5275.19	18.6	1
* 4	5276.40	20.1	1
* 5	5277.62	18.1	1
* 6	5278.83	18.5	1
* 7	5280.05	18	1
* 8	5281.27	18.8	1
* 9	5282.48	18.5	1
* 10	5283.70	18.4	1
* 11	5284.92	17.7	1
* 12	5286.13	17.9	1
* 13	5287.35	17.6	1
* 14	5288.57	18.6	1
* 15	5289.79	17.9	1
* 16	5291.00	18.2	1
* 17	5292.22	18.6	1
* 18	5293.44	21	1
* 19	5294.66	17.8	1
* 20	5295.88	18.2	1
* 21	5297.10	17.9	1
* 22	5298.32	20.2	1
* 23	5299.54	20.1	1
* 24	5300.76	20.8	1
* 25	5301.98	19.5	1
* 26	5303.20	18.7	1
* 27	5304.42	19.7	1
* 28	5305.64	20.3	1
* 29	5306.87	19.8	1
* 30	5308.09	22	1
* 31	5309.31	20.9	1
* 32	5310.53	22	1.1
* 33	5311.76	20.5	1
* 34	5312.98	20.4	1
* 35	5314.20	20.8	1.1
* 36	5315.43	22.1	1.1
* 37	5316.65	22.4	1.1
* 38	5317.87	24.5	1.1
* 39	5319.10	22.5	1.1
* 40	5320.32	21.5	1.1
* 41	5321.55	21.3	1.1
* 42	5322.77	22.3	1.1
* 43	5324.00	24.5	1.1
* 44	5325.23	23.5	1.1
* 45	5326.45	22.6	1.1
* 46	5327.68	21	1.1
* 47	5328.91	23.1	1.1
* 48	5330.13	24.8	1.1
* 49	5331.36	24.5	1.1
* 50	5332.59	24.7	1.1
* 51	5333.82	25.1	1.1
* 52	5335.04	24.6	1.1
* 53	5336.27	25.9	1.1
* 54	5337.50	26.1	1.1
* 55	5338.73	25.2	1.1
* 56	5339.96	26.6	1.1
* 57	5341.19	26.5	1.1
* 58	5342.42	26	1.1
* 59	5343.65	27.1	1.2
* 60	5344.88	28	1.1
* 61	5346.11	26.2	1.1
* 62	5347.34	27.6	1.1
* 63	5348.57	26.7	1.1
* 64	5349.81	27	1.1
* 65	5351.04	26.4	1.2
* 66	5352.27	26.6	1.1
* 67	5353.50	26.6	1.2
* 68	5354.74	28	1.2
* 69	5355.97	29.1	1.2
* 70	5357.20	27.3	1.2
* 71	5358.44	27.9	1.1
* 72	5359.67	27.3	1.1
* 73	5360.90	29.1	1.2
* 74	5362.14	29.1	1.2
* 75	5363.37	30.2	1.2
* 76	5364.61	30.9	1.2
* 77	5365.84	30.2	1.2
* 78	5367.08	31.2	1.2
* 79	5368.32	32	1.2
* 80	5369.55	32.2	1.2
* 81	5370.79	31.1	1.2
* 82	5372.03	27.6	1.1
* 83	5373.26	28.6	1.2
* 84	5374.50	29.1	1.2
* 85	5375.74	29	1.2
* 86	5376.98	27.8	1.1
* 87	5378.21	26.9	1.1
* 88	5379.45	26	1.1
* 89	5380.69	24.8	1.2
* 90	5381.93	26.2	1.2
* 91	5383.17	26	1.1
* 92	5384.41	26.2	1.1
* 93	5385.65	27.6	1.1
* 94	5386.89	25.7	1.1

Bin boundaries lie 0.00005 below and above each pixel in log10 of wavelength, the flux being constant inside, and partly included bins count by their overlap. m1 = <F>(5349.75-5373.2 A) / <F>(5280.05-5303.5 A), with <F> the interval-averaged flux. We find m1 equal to 1.55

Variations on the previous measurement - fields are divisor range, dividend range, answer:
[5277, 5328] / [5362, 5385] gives 1.42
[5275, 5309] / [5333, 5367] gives 1.44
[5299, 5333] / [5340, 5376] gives 1.30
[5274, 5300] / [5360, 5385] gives 1.55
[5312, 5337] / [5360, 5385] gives 1.24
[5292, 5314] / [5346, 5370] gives 1.43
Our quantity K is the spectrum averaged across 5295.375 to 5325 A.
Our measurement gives 21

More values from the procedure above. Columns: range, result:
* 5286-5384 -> 24.4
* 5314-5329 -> 22.5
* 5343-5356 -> 27.1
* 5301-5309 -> 20.1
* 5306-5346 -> 23.5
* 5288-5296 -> 18.6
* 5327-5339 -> 24.5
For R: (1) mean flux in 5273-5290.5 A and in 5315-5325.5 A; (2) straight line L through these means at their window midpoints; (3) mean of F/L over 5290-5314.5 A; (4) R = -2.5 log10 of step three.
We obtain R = 0.044 mag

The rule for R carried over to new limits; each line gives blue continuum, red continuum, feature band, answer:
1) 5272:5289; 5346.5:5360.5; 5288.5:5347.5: 0.03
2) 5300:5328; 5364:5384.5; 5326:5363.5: -0.05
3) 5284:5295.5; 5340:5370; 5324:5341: 0.02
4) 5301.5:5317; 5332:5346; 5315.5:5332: 0.01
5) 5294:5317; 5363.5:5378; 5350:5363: 0.00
